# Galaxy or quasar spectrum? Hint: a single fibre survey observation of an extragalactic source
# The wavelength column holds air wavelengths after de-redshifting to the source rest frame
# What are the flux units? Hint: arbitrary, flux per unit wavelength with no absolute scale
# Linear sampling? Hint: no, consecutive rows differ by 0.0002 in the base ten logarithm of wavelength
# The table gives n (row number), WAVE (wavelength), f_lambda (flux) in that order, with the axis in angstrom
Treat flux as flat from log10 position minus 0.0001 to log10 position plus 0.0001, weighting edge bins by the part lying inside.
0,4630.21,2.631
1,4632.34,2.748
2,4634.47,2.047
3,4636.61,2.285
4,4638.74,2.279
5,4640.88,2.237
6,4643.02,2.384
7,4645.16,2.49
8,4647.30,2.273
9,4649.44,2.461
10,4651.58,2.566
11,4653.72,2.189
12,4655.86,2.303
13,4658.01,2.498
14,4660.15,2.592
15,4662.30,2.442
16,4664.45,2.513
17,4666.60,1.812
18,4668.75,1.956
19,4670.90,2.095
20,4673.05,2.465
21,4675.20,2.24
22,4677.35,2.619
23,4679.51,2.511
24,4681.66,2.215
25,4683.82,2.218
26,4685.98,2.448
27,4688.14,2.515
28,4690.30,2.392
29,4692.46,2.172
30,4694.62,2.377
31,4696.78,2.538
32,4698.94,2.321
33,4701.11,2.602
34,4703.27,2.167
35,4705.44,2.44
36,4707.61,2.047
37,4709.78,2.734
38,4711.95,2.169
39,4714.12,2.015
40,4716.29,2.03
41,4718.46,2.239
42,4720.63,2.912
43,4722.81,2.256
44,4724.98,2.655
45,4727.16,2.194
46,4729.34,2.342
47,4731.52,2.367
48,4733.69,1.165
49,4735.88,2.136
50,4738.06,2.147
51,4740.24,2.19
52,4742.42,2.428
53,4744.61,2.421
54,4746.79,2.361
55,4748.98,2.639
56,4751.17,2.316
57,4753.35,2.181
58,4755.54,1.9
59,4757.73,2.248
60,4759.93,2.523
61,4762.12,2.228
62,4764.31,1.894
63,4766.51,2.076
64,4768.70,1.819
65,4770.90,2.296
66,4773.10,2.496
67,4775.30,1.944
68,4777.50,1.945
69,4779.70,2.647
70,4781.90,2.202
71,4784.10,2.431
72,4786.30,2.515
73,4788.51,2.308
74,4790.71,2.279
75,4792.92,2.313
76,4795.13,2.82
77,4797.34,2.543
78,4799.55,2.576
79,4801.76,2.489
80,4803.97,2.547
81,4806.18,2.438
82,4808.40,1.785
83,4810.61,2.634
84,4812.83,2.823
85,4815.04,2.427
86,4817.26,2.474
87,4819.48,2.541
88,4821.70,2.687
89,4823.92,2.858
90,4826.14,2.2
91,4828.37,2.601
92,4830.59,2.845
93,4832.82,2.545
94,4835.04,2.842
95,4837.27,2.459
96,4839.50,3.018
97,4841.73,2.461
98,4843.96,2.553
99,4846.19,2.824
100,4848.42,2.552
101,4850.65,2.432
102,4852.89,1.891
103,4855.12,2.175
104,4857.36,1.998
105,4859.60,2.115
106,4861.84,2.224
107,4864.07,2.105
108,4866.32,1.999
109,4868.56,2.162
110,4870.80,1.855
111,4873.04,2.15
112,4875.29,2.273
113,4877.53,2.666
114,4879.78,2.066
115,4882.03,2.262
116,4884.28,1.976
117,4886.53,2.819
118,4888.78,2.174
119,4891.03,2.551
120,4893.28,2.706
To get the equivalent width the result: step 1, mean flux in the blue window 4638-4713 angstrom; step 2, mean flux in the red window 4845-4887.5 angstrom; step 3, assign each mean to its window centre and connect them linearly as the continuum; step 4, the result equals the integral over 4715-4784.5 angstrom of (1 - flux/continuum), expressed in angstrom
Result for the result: 2.1 angstrom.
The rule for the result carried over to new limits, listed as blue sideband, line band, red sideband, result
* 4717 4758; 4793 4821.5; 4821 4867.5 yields -1.49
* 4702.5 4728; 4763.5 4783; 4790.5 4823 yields 2.29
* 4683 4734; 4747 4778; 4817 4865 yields 2.54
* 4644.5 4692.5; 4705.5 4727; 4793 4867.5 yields 0.41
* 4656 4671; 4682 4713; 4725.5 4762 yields -1.41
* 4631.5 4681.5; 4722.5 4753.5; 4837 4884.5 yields 0.87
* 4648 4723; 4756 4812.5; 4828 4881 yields 0.80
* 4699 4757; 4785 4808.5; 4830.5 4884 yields -1.43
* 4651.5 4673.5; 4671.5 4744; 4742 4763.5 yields -0.14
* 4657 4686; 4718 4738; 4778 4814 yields 1.14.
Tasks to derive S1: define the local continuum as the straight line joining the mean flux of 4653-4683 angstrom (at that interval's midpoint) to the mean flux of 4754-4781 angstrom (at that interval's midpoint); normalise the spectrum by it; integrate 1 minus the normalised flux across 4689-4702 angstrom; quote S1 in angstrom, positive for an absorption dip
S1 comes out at -0.7 angstrom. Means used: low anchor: 2.32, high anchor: 2.17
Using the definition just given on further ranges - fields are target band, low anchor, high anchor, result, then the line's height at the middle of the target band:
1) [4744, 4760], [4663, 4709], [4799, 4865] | 0.5 angstrom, 2.39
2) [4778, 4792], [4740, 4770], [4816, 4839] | 0.1 angstrom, 2.39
